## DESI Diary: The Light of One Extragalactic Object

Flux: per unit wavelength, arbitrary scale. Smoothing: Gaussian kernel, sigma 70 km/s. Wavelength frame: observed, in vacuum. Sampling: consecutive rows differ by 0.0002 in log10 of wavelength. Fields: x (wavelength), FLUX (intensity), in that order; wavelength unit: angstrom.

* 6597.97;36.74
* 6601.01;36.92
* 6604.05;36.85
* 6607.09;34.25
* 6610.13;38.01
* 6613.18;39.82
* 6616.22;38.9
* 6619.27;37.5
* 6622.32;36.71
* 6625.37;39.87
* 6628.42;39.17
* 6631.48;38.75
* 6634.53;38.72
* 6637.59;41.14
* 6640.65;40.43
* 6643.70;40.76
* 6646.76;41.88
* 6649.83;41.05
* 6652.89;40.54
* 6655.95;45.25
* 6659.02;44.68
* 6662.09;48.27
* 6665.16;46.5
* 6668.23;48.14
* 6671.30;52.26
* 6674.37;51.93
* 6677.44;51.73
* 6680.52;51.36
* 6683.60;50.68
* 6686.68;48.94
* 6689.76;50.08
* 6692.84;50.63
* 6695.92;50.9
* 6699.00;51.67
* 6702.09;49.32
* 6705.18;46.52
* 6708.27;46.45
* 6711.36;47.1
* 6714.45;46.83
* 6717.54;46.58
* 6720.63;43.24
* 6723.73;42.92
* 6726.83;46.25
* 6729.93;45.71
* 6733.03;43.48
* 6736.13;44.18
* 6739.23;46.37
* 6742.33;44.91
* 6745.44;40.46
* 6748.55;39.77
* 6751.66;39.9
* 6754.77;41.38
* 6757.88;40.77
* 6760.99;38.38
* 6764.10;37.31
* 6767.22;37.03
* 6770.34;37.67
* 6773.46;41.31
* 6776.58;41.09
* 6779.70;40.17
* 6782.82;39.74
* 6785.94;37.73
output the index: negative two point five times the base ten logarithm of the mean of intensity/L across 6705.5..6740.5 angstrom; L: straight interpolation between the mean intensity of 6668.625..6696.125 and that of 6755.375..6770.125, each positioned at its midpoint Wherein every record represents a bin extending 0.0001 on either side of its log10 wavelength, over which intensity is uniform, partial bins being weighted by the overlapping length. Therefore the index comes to -0.02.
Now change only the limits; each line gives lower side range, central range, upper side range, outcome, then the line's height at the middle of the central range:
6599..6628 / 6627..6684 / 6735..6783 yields -0.16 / 38.5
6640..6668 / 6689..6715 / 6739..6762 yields -0.15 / 42.4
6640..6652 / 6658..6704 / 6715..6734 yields -0.17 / 42.7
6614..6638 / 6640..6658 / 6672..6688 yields 0.06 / 44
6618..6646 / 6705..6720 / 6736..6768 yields -0.15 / 40.4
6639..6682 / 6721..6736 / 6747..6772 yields -0.08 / 41.2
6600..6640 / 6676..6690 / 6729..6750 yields -0.23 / 41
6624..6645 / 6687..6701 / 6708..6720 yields -0.13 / 44.8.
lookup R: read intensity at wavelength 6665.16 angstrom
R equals 46.5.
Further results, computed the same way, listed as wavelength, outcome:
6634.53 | 38.72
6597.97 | 36.74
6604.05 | 36.85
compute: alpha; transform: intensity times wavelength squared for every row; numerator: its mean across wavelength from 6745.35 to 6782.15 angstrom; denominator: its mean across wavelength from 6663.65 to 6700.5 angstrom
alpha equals 0.8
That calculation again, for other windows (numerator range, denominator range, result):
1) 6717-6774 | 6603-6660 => 1.09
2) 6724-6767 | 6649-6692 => 0.89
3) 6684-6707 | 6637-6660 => 1.20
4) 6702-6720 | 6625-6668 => 1.13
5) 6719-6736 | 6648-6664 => 1.03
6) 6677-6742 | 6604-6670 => 1.19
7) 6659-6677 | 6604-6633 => 1.31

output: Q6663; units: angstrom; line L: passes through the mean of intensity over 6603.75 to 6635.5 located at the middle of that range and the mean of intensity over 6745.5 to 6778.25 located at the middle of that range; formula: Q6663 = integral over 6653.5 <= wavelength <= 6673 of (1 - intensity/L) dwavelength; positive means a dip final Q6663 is -4.4 angstrom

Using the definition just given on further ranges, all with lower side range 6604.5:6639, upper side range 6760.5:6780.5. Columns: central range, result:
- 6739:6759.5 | -1.45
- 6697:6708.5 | -3.00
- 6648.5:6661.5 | -1.61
